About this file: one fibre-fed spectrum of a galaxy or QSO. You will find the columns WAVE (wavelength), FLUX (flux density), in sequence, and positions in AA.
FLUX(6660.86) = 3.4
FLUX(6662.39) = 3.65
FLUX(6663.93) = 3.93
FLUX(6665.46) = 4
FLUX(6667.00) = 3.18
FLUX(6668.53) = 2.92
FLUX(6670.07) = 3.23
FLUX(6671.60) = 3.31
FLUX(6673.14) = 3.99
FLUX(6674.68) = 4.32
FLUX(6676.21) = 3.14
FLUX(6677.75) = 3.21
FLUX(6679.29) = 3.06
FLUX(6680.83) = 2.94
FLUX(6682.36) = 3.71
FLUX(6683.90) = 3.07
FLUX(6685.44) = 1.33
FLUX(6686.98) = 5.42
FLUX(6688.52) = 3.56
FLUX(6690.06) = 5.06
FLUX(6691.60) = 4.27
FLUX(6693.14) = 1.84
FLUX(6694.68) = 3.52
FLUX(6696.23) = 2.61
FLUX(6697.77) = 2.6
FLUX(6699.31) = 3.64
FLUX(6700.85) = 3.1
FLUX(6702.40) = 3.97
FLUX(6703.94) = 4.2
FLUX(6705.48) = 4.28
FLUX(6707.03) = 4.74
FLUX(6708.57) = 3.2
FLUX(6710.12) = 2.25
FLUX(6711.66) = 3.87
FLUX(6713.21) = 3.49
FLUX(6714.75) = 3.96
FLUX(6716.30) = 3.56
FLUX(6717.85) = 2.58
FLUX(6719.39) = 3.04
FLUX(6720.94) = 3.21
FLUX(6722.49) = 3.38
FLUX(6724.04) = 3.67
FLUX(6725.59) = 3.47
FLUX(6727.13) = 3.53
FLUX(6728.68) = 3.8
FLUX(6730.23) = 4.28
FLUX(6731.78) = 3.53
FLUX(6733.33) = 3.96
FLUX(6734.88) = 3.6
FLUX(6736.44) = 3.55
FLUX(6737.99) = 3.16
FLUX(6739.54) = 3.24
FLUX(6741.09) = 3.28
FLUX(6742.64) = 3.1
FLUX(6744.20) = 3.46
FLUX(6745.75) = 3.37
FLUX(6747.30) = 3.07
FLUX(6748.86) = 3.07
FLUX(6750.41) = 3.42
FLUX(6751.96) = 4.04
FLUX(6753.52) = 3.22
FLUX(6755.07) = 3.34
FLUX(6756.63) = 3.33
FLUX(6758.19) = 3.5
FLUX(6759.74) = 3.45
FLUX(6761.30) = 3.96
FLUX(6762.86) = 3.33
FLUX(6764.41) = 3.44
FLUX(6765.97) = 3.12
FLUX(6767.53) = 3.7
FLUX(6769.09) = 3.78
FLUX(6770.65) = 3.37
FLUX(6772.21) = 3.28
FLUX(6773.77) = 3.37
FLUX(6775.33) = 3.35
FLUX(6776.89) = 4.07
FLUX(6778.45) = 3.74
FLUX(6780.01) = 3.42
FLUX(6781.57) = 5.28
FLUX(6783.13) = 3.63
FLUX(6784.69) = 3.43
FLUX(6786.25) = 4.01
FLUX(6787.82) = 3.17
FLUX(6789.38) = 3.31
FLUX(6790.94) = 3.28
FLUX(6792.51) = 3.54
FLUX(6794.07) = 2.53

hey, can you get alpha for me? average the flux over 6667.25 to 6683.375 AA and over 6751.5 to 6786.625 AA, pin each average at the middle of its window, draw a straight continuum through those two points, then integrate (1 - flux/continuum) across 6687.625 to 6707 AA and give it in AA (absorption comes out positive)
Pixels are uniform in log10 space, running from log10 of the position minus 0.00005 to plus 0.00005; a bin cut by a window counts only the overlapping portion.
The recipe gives -1.0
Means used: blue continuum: 3.37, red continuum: 3.61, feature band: 3.61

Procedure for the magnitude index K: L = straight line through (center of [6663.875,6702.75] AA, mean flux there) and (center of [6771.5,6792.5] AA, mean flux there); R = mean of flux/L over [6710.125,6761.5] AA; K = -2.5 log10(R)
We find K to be 0.03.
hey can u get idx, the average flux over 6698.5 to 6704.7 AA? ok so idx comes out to 3.72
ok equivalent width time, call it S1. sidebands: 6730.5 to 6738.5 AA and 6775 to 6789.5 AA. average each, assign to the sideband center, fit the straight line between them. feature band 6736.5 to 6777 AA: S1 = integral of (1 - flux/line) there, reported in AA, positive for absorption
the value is 3.10 AA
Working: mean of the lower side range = 3.62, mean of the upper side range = 3.77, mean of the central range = 3.41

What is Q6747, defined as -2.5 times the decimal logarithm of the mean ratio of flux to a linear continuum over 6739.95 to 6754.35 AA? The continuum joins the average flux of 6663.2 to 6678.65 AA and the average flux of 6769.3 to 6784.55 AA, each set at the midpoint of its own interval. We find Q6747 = 0.101 mag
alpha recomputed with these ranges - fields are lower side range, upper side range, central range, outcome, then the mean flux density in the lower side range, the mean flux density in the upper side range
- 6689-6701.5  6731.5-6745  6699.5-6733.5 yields -2.08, 3.34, 3.43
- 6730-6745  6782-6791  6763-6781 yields 0.06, 3.49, 3.56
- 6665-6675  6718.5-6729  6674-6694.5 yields 0.21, 3.52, 3.42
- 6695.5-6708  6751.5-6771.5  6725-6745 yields 0.14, 3.64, 3.5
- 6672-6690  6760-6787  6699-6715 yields -0.69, 3.49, 3.66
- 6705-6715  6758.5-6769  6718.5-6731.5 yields 0.28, 3.65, 3.52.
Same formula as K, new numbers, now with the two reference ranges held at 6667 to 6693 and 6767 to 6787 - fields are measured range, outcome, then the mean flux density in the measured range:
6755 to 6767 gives 0.074 mag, 3.44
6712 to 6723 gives 0.076 mag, 3.34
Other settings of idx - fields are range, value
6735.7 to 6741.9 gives 3.31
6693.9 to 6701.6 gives 3.09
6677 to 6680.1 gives 3.13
